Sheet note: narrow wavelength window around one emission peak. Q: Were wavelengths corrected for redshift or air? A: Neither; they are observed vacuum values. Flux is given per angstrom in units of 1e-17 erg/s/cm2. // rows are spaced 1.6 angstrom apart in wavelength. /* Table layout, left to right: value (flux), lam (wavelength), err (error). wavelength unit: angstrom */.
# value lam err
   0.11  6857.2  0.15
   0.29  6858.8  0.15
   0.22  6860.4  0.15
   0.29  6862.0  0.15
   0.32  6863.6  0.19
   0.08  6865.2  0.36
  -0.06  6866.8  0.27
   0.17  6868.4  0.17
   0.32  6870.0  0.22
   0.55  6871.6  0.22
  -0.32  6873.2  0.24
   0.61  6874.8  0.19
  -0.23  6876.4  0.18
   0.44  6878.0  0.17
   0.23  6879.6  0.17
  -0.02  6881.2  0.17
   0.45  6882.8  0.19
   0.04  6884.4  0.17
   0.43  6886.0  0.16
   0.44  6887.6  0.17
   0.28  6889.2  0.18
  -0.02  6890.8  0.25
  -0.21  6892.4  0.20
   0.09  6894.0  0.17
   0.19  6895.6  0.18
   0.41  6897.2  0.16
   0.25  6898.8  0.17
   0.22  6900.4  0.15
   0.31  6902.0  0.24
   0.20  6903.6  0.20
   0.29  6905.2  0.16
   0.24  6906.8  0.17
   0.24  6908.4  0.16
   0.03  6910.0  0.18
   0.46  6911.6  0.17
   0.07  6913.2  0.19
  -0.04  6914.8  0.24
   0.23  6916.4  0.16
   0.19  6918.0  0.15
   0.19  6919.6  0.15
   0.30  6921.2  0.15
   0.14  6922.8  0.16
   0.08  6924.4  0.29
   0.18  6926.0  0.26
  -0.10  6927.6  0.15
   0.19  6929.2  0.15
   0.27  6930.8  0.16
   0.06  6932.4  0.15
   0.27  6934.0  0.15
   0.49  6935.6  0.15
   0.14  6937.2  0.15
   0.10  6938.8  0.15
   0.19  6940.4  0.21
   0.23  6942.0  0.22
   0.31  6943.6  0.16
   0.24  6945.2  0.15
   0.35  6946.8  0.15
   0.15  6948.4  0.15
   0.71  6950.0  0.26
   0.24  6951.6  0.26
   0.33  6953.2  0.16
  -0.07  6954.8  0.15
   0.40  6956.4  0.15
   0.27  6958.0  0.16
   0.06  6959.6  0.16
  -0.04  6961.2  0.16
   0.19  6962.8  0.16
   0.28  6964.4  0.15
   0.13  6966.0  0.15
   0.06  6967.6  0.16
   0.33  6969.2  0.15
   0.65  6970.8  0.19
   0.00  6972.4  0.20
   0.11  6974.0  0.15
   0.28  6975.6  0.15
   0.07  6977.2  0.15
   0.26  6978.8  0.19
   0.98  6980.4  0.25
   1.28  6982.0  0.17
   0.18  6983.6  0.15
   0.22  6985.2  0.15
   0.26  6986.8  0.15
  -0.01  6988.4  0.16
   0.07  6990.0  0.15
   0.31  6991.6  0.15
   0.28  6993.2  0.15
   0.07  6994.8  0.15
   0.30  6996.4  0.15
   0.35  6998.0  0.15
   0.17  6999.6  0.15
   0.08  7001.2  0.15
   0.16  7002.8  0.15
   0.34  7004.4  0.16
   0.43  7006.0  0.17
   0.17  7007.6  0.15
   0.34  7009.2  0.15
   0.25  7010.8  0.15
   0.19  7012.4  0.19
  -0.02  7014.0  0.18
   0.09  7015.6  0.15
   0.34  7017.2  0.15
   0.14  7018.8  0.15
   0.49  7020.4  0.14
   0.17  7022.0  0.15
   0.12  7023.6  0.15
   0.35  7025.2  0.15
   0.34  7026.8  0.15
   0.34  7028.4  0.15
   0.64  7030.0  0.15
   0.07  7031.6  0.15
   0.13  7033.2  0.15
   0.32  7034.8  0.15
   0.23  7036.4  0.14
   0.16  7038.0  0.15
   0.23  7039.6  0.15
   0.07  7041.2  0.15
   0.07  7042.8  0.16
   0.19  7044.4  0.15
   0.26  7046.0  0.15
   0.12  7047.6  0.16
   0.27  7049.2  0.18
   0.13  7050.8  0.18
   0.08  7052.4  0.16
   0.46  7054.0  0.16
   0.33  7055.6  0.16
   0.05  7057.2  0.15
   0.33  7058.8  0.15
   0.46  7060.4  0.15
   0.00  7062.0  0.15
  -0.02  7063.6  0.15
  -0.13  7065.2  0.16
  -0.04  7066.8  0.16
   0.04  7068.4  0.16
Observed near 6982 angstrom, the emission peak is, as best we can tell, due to Hbeta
